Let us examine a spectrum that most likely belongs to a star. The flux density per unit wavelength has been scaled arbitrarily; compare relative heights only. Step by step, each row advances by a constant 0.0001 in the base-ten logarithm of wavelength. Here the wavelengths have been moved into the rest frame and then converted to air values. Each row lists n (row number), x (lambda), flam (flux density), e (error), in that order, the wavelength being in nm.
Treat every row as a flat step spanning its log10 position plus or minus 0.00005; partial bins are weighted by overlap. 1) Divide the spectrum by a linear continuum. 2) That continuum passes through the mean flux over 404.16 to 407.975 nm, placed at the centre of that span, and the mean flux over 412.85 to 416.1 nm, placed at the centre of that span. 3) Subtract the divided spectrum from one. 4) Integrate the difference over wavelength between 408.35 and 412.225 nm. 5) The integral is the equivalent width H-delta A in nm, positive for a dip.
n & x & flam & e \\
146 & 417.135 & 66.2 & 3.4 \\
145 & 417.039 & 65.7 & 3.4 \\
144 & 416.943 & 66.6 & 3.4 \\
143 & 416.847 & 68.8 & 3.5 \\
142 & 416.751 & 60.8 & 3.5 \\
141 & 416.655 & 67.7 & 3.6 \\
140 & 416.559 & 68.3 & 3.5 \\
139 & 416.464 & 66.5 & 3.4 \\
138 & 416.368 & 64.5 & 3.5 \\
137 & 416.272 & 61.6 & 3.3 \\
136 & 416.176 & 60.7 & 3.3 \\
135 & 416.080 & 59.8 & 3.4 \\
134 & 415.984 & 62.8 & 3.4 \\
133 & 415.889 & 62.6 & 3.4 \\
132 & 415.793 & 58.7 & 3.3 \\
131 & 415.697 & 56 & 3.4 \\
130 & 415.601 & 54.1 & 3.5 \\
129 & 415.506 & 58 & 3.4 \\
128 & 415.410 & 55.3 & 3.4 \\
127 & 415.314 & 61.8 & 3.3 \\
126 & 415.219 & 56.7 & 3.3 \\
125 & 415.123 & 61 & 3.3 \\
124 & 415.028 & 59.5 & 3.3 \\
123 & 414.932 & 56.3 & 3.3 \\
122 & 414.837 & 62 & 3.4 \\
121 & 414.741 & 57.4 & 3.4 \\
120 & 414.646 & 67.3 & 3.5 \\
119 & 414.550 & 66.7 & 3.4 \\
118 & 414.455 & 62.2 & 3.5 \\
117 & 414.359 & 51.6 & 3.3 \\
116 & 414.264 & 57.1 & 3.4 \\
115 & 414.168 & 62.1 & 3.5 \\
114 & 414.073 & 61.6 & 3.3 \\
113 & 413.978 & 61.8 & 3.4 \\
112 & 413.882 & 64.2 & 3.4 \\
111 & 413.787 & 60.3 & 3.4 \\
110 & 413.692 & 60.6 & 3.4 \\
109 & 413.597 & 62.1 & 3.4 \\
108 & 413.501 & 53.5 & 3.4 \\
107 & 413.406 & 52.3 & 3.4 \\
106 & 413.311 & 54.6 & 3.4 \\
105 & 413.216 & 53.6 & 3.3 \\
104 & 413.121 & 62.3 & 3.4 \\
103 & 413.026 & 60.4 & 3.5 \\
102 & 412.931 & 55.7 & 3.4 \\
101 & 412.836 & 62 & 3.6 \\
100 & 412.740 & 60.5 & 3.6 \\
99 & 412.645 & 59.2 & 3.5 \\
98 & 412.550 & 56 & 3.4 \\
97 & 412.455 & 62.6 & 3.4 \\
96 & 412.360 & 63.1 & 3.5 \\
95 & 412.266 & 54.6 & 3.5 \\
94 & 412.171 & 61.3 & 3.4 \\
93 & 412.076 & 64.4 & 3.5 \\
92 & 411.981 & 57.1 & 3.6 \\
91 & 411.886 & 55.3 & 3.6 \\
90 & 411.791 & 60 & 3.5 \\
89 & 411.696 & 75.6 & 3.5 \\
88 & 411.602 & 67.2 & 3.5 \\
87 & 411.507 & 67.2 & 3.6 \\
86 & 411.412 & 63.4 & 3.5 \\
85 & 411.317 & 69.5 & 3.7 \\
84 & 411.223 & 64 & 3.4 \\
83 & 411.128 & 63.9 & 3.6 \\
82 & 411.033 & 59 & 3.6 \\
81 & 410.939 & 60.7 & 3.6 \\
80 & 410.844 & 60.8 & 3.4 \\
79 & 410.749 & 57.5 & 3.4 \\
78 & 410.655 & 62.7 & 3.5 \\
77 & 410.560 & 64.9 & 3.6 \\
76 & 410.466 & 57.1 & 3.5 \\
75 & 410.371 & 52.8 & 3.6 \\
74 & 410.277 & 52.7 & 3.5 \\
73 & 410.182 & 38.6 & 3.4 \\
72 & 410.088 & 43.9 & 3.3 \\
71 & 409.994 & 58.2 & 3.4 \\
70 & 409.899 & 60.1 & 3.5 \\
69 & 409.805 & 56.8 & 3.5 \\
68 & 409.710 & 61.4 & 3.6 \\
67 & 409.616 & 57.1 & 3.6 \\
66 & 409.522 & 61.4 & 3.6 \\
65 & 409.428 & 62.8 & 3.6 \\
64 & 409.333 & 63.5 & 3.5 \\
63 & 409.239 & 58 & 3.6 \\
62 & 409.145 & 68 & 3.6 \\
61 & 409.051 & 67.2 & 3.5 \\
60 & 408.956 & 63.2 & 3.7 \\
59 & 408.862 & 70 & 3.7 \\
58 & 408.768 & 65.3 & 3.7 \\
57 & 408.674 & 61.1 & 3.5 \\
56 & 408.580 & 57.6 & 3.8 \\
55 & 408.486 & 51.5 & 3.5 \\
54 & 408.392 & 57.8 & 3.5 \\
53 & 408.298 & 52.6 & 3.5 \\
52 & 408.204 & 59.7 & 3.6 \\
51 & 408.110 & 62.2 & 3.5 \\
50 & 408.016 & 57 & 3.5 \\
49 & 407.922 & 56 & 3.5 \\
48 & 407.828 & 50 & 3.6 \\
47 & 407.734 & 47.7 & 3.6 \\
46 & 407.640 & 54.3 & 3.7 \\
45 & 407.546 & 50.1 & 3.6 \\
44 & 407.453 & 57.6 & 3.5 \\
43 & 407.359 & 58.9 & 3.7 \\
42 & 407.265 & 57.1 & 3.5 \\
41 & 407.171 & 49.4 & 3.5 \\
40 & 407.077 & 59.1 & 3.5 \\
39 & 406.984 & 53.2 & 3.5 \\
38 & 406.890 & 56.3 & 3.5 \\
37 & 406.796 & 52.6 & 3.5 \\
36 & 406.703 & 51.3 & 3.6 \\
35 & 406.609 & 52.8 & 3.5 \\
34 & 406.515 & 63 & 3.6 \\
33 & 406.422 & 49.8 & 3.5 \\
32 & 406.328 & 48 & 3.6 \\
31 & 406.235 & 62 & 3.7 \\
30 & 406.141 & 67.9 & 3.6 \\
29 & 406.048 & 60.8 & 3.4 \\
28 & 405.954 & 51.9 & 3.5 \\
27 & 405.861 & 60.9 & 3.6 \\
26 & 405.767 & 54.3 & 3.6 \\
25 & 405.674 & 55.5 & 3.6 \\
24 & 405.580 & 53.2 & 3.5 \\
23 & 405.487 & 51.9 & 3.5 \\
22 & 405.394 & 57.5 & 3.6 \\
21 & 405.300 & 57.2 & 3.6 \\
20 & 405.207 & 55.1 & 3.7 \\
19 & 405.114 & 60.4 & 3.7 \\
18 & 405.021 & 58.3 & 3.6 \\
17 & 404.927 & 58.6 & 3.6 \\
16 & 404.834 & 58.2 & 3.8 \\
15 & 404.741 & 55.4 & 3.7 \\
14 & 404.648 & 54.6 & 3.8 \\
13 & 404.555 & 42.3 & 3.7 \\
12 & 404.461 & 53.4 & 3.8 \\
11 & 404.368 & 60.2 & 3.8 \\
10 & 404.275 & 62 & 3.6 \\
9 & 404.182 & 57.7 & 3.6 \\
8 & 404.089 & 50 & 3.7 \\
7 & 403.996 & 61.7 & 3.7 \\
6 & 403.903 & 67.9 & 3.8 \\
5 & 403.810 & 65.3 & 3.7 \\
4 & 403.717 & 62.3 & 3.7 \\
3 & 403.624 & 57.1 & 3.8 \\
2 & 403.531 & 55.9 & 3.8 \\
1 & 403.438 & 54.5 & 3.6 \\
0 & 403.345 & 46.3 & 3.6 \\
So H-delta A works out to -0.21 nm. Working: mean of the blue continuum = 55.5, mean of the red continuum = 59.2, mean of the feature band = 60.5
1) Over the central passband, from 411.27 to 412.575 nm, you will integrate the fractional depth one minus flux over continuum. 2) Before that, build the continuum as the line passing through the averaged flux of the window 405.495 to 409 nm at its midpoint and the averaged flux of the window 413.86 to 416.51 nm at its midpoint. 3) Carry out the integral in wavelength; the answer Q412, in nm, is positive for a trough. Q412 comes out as -0.09 nm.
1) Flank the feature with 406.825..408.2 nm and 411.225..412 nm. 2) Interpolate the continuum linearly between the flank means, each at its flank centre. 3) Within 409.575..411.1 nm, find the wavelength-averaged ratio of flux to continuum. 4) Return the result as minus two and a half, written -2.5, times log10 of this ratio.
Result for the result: 0.09 mag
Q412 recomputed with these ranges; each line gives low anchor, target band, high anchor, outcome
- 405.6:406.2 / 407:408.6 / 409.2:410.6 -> 0.065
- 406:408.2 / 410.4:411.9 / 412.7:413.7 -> -0.158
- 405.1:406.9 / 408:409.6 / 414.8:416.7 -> -0.104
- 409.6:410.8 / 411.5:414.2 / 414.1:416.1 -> -0.120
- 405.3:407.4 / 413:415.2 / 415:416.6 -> 0.004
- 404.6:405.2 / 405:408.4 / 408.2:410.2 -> 0.143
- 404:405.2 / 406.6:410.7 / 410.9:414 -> 0.100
